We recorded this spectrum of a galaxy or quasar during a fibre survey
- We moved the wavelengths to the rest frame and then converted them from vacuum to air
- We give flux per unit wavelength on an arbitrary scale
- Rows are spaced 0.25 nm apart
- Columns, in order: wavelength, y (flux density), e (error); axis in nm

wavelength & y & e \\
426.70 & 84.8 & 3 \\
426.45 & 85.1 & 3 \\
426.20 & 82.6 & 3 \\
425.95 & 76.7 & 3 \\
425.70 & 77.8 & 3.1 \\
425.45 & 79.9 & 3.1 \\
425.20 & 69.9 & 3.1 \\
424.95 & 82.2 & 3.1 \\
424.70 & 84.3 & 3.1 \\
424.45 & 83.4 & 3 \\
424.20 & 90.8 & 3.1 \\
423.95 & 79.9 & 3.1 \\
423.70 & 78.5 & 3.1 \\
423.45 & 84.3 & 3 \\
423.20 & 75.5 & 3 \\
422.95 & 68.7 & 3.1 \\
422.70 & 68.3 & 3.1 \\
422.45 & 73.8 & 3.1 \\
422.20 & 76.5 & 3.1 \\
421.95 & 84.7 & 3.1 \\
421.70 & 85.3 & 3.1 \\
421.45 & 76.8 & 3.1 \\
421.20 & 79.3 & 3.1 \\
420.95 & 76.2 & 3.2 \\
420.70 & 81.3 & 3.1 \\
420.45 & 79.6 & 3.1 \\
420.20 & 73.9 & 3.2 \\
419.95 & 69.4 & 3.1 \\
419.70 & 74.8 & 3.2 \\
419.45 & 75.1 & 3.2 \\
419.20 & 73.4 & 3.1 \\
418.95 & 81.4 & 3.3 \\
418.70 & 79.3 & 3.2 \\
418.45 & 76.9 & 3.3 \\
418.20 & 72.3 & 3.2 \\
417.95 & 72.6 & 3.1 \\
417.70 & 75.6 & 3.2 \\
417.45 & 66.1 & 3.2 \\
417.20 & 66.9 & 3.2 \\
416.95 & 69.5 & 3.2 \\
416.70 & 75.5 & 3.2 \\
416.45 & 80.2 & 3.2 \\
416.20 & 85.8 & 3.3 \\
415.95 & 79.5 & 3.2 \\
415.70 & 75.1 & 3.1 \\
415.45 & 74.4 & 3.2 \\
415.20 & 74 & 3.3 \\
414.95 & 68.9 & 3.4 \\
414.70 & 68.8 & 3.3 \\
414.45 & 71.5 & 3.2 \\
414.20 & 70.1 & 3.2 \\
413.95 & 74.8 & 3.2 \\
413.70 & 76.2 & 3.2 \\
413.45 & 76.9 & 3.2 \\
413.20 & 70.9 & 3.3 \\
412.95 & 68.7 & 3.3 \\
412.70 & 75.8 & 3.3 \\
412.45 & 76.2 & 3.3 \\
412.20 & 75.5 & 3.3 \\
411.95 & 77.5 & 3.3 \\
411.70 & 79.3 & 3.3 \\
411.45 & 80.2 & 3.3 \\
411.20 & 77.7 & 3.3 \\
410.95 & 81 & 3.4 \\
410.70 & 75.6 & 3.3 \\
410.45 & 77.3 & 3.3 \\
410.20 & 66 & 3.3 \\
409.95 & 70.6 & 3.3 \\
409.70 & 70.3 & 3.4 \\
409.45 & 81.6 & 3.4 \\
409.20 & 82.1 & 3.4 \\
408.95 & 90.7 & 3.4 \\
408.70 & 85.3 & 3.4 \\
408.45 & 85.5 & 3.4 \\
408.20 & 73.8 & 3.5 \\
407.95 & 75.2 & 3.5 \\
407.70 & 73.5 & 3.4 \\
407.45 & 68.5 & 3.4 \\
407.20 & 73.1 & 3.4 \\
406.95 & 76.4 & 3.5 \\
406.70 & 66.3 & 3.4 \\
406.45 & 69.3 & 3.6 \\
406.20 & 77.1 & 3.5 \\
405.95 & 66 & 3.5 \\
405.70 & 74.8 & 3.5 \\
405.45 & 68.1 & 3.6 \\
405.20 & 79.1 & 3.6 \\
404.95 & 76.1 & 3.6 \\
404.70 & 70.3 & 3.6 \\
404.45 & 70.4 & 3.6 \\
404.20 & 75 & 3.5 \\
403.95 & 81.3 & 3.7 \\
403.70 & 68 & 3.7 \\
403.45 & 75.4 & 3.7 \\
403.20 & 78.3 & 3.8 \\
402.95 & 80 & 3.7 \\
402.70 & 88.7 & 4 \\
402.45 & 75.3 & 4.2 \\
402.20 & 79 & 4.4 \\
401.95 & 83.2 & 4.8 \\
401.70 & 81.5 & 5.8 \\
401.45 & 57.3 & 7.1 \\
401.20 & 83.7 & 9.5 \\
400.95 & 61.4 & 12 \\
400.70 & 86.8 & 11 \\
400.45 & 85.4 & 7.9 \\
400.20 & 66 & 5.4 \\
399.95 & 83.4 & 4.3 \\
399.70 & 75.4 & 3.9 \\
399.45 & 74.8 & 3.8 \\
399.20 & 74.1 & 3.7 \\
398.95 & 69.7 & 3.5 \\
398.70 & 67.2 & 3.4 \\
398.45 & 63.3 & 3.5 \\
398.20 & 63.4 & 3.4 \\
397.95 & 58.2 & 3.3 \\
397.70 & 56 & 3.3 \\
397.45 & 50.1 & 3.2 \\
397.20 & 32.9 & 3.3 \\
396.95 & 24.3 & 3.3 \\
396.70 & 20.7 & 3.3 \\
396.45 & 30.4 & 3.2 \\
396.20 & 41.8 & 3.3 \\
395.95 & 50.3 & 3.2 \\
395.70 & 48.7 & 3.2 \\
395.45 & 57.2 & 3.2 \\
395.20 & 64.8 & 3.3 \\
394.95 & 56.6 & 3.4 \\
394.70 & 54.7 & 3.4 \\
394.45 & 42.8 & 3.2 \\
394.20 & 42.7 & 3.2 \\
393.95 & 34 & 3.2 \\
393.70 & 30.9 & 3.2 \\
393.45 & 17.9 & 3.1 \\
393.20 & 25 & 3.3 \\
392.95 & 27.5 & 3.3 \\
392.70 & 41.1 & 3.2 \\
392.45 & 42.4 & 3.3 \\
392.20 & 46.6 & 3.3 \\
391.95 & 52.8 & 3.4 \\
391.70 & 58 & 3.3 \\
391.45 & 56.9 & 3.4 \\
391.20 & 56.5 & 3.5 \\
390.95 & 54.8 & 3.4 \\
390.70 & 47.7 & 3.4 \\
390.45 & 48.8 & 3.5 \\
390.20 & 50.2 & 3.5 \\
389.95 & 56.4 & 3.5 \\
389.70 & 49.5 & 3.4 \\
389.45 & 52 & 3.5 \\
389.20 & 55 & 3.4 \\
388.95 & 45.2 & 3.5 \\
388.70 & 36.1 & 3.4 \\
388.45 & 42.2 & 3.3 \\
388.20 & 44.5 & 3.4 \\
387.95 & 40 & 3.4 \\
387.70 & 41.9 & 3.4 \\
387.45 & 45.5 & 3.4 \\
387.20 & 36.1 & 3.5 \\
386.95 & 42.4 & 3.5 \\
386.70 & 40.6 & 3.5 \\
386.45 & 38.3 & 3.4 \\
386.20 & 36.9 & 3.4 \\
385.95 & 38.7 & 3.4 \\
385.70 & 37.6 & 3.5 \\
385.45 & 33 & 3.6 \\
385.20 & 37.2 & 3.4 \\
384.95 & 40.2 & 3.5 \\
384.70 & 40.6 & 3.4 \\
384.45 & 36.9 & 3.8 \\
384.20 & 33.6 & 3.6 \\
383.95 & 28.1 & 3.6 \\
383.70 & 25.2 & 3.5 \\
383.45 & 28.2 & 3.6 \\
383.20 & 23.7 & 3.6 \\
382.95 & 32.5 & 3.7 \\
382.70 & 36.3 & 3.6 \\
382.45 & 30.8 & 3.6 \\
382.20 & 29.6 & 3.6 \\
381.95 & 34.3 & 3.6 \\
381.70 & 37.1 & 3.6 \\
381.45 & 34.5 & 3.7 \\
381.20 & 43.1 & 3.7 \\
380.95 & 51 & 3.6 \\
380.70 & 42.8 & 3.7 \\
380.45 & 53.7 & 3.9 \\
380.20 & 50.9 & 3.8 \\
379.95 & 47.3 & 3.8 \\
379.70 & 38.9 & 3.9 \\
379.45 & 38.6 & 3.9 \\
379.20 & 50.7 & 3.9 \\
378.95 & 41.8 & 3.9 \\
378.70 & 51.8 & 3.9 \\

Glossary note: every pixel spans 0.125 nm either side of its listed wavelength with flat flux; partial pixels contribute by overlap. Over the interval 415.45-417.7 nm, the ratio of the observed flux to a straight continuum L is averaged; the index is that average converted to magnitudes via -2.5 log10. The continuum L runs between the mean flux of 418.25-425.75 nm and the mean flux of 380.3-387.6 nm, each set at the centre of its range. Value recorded -0.04 mag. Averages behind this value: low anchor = 36.9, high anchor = 78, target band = 74.8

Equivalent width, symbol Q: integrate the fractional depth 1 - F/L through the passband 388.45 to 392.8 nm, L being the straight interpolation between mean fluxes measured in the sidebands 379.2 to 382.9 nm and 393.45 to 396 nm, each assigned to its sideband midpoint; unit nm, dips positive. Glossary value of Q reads -0.472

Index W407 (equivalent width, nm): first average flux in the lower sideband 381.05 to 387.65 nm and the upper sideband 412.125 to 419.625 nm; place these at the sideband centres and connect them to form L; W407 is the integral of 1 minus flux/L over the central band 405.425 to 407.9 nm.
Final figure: -0.339 nm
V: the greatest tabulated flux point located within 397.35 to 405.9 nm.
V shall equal 88.7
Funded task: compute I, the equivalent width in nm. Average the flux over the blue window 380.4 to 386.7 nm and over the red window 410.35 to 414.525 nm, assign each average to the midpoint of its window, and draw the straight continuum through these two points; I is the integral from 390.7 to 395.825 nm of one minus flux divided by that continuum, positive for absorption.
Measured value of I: 0.37 nm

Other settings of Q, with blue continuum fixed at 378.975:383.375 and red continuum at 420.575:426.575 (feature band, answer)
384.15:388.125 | 0.49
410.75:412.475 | -0.26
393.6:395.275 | 0.19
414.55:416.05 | -0.04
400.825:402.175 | -0.35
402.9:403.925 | -0.26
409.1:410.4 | -0.15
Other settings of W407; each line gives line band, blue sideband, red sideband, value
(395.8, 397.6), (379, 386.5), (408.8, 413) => 0.66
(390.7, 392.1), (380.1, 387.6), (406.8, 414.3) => -0.19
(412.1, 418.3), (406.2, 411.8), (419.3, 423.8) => 0.23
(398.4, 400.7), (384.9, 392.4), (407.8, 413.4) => -0.49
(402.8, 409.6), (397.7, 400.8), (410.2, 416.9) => -0.20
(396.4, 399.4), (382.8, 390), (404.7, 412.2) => 0.34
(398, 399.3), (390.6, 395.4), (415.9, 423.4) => -0.38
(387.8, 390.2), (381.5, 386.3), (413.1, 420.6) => -0.41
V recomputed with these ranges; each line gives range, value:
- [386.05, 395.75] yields 64.8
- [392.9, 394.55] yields 42.8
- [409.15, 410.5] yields 82.1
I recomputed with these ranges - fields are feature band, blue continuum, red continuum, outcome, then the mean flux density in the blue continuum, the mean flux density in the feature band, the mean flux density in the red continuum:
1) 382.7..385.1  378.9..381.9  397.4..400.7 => 0.81 nm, 44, 32.4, 69.3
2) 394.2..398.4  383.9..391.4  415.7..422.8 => 0.40 nm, 43.2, 47.2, 76.1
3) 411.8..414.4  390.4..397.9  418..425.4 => -0.27 nm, 43.9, 74.2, 77.8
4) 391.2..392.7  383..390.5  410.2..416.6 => -0.13 nm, 40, 50.9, 75.5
